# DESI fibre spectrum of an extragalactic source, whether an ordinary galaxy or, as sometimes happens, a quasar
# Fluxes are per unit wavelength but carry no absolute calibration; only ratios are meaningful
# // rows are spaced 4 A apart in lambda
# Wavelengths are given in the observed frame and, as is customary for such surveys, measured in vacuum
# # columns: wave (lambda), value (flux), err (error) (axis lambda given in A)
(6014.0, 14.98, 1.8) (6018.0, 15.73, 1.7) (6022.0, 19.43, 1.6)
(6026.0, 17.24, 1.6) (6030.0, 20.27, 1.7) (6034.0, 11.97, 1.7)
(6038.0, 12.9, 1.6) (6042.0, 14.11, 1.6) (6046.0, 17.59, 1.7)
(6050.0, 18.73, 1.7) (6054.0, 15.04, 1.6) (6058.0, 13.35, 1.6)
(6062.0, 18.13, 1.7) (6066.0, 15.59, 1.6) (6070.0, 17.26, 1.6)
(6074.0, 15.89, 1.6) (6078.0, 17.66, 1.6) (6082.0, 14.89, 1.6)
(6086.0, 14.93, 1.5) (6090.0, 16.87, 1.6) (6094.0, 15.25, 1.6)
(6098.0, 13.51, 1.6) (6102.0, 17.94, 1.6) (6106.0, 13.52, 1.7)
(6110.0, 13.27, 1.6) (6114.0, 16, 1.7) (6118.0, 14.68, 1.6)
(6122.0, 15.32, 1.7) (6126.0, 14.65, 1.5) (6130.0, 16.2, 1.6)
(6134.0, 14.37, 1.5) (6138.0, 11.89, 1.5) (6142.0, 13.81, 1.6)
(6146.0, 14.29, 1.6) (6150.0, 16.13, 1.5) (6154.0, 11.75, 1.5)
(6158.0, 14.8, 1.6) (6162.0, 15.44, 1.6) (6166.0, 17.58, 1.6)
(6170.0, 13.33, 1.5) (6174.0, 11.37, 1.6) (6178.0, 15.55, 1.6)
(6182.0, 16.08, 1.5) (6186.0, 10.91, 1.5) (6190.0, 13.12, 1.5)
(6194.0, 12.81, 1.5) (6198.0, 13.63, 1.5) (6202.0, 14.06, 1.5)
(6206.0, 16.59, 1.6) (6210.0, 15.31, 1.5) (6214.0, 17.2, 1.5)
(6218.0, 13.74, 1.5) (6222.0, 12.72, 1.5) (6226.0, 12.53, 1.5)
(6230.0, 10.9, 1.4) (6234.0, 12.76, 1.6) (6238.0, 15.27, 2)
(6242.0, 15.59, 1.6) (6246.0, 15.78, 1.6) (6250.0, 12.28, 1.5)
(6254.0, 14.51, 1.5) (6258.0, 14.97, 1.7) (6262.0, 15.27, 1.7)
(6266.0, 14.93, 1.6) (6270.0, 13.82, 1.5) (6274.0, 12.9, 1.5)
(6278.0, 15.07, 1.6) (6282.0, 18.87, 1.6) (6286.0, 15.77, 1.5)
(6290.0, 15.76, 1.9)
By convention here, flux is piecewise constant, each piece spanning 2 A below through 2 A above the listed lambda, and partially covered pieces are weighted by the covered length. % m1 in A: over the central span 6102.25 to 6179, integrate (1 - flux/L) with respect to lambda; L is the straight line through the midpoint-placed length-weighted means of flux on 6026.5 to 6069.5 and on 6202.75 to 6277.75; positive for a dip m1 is 3.2 A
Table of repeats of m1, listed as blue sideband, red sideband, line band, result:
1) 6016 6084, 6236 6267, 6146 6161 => 1.15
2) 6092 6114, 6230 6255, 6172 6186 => 0.55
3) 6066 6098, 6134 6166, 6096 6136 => 0.35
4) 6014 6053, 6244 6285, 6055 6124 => 1.95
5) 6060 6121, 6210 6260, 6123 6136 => 0.14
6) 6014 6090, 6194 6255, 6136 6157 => 1.97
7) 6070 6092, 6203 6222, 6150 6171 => 1.15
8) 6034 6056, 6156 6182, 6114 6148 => 1.05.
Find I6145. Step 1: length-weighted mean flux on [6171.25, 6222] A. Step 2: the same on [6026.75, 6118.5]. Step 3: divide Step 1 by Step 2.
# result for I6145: 0.90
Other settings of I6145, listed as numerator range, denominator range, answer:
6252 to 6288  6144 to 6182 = 1.04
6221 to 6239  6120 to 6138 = 0.86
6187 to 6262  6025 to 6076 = 0.88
